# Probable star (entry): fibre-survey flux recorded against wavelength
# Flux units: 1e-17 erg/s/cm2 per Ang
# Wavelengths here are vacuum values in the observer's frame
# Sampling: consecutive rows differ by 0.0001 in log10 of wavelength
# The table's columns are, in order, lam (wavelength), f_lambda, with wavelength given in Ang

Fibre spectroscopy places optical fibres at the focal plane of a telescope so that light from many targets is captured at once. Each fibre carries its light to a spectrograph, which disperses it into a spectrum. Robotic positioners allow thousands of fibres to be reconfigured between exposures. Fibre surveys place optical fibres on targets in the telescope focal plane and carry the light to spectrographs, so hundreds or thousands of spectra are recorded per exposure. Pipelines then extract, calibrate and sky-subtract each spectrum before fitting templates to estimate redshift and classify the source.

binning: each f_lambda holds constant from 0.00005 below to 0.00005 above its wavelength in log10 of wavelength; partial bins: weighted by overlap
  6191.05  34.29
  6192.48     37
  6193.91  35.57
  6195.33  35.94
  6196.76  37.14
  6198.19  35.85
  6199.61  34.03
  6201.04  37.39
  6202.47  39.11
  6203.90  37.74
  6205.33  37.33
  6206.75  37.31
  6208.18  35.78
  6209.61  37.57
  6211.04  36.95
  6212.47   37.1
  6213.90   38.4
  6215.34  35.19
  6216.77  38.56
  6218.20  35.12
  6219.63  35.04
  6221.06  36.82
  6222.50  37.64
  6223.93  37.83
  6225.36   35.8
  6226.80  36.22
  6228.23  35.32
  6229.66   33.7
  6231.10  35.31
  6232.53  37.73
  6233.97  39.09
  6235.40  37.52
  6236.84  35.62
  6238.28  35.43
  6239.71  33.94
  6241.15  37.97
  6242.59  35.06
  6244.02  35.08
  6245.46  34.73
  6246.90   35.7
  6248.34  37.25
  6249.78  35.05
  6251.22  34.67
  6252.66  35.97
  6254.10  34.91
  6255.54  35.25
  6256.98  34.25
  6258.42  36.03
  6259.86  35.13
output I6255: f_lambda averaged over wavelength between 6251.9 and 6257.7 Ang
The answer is 35.1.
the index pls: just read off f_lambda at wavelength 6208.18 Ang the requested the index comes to 35.78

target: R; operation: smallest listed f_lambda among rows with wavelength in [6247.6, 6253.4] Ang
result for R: 34.67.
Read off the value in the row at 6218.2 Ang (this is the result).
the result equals 35.12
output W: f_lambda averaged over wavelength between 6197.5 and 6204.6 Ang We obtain 36.8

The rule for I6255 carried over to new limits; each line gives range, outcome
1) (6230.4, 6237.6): 37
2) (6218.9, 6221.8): 35.9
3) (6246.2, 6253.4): 35.7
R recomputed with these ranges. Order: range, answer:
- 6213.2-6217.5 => 35.19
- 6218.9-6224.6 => 35.04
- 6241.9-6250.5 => 34.73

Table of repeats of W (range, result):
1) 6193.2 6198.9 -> 36.1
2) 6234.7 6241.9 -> 36.1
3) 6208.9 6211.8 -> 37.3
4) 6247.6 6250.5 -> 36.1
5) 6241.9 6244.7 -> 35.2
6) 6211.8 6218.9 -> 36.8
